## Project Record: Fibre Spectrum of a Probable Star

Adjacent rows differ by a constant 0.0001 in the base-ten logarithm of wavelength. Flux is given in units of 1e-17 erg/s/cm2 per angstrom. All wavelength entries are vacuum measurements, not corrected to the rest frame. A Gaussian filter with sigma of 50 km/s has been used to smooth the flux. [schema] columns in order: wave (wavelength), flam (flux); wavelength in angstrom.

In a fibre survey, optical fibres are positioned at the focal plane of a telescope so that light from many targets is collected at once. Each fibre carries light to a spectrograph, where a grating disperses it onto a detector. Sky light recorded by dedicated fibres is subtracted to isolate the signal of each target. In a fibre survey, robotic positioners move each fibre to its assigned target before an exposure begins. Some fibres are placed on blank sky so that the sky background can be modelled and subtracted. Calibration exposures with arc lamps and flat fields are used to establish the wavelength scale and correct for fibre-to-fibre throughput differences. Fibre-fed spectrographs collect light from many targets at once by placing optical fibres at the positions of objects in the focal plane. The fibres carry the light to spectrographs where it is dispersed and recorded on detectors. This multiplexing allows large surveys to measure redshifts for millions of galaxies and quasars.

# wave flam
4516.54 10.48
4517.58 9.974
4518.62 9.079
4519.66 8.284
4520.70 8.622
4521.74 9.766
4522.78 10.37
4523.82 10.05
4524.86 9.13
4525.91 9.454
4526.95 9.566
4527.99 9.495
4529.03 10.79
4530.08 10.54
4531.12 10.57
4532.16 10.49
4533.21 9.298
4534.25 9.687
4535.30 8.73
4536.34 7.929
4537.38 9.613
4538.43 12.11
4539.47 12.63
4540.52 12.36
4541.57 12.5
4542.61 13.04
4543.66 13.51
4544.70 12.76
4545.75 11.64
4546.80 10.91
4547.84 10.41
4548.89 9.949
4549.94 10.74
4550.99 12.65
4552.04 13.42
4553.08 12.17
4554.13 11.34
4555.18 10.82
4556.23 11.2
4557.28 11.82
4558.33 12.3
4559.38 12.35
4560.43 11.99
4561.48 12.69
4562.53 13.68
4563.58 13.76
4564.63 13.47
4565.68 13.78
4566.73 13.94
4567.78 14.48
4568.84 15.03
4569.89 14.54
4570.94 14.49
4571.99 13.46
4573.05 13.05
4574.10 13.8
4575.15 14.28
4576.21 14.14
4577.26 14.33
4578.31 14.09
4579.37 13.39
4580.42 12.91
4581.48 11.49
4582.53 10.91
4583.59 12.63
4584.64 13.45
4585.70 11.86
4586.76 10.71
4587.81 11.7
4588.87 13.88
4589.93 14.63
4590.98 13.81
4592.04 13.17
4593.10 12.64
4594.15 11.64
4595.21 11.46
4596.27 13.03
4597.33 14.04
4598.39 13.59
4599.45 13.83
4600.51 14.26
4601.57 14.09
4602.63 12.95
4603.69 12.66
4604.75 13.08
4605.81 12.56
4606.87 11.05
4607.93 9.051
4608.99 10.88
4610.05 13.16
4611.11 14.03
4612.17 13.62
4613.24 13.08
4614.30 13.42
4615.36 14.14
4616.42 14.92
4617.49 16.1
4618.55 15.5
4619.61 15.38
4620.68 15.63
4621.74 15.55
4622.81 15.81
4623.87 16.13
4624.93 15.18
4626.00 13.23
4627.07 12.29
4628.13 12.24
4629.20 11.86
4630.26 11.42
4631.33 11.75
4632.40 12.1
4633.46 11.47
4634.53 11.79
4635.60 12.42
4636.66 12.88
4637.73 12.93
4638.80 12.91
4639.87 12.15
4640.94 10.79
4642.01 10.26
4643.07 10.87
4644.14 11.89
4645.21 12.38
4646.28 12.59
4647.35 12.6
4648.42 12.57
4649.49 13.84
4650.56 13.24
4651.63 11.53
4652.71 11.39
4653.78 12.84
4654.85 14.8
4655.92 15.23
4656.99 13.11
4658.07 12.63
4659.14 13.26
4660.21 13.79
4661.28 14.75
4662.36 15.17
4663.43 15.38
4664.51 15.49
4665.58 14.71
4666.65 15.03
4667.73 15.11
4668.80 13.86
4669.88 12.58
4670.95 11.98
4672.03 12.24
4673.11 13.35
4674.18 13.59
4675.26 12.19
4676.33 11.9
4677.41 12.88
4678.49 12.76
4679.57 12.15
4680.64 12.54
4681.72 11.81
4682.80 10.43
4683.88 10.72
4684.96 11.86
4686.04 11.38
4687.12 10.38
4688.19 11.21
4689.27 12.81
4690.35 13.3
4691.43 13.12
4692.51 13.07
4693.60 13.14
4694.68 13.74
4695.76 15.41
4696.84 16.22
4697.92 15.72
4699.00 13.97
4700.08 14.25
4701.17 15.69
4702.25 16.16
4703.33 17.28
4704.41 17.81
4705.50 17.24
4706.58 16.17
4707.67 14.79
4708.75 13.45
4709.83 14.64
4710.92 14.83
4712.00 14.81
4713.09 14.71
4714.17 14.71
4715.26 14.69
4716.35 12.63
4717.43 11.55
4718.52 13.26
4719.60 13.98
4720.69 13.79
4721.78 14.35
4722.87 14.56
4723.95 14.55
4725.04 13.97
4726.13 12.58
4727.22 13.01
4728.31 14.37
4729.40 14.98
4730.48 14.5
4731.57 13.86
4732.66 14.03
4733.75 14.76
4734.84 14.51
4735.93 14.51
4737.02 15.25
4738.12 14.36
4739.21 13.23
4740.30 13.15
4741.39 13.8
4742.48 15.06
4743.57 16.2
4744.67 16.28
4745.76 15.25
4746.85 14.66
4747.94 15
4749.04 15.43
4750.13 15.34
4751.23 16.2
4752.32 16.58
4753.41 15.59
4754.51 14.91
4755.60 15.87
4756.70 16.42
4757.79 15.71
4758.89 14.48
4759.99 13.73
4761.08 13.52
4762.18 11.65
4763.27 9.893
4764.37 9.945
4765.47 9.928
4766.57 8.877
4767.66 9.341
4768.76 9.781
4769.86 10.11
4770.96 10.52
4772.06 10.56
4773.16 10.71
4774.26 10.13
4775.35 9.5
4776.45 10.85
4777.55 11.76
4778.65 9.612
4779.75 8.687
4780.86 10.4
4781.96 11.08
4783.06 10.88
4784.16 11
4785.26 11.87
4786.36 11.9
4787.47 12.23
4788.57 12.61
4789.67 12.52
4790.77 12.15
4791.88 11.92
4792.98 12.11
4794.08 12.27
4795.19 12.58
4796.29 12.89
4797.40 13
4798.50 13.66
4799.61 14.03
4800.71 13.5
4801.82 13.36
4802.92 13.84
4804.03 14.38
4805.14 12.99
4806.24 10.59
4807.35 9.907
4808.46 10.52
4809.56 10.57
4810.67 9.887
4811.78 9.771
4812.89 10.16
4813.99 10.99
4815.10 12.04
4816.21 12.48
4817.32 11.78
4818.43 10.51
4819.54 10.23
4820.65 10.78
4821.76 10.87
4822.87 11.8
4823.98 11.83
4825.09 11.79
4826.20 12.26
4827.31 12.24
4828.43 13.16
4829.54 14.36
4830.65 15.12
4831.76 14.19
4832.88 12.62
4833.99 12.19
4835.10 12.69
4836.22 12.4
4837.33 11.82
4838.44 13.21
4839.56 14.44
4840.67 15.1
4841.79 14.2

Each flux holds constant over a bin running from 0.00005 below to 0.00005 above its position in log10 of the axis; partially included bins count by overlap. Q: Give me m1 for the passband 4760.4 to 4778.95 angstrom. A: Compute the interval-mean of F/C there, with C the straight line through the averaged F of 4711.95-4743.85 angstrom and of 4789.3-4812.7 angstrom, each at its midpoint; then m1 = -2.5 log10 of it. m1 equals 0.24 mag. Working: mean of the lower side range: 14.1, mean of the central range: 10.4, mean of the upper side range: 12.2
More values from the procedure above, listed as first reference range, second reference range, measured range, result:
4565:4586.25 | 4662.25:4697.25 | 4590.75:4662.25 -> 0.02 mag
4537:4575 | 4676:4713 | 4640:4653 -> 0.12 mag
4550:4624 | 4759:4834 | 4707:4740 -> -0.16 mag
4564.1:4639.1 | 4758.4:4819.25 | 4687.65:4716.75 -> -0.19 mag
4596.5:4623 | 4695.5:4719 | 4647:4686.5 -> 0.11 mag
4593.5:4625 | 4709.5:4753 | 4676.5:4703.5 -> 0.08 mag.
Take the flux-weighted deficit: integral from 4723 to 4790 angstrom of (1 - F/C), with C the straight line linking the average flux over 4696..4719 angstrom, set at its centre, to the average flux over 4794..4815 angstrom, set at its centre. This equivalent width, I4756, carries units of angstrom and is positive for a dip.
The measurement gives 2.7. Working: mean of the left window 15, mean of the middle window 13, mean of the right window 12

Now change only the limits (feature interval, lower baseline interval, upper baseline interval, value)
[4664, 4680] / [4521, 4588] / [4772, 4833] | -1.97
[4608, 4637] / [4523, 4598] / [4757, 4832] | -3.53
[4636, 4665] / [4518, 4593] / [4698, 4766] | 0.64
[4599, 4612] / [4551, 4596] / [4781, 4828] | 0.16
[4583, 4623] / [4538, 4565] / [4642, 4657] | -2.84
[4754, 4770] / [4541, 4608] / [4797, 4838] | -0.06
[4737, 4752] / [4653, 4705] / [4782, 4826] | -2.70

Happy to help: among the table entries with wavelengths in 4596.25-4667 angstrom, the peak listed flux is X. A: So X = 16.13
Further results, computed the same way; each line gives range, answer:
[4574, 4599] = 14.63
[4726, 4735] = 14.98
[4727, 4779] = 16.58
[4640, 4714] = 17.81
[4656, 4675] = 15.49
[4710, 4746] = 16.28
